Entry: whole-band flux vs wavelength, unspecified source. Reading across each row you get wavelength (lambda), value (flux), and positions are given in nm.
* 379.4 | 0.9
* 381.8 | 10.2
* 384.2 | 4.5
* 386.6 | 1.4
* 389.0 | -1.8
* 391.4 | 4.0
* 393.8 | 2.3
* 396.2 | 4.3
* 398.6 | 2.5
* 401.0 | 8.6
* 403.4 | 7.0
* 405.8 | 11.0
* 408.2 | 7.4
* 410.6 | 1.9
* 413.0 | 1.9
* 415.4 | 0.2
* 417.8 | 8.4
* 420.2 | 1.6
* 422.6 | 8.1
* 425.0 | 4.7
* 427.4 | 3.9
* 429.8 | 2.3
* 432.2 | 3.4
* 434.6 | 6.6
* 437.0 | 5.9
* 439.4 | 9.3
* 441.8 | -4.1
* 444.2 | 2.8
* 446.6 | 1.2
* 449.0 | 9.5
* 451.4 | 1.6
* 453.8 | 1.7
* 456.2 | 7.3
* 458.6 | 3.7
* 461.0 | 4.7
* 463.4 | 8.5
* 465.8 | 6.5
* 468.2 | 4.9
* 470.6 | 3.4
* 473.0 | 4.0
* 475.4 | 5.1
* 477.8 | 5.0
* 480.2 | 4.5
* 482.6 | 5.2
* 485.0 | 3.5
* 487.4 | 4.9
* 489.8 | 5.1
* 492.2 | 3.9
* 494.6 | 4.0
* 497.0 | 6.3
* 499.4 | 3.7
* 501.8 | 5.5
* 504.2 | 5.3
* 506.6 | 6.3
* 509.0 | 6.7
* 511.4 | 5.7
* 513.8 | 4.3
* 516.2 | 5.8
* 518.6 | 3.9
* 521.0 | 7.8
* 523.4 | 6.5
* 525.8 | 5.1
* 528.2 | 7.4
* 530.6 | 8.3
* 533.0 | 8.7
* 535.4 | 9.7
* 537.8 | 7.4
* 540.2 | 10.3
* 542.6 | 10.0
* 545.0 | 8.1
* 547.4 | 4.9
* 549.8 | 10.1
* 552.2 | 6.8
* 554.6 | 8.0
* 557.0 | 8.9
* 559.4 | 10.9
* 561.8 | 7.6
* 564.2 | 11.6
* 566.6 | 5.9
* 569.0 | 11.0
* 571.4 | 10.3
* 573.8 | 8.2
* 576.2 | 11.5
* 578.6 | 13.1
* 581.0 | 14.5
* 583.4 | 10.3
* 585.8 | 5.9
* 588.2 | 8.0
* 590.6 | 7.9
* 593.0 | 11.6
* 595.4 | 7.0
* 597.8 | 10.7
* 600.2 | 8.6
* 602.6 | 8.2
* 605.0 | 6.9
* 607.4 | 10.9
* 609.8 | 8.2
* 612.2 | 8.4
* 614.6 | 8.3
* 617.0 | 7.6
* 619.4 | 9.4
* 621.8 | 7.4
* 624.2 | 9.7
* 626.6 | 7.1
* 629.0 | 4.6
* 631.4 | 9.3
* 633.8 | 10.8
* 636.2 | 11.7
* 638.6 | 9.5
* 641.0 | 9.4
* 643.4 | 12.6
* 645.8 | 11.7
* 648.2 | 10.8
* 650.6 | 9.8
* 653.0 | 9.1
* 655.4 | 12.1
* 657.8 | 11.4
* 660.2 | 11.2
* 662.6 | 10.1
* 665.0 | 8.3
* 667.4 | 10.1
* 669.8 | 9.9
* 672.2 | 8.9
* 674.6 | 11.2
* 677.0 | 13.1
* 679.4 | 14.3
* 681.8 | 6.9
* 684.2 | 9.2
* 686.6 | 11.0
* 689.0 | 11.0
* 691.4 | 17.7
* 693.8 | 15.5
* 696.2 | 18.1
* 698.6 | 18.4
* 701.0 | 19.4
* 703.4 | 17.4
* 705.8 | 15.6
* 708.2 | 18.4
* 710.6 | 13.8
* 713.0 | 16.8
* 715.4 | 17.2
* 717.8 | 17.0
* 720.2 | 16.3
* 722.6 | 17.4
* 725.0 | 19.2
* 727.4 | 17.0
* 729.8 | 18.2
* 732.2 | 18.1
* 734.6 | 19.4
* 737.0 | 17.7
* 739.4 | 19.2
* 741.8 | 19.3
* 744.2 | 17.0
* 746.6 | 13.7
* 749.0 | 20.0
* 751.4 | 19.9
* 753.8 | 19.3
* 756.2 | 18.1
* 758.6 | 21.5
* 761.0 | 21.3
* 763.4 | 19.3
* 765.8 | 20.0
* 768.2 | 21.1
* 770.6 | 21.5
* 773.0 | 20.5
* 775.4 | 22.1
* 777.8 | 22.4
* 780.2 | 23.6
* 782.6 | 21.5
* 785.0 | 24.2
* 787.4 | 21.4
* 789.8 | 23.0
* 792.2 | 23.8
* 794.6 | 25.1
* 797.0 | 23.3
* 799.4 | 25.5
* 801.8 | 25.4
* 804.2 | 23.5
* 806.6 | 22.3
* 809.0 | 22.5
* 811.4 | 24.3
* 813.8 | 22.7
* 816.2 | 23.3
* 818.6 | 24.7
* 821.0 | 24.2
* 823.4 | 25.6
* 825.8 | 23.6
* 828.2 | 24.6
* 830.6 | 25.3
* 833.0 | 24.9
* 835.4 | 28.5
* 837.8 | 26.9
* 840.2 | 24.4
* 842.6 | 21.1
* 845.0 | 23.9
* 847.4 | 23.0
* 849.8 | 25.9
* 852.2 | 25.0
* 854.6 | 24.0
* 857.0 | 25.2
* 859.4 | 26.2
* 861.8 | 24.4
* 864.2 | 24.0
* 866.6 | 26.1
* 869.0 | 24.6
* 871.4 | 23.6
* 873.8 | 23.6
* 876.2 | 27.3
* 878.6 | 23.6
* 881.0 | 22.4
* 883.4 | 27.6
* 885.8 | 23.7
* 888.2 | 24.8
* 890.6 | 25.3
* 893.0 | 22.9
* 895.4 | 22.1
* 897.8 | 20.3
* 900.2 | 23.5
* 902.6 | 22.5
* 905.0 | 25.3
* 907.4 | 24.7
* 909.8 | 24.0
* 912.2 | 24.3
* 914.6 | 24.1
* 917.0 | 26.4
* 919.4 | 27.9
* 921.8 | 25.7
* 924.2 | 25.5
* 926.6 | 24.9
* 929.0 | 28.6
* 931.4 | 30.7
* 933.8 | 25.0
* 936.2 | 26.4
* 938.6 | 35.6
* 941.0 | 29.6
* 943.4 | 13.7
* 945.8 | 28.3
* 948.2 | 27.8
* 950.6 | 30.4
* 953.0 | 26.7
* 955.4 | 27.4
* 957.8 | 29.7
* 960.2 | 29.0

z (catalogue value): 0.733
